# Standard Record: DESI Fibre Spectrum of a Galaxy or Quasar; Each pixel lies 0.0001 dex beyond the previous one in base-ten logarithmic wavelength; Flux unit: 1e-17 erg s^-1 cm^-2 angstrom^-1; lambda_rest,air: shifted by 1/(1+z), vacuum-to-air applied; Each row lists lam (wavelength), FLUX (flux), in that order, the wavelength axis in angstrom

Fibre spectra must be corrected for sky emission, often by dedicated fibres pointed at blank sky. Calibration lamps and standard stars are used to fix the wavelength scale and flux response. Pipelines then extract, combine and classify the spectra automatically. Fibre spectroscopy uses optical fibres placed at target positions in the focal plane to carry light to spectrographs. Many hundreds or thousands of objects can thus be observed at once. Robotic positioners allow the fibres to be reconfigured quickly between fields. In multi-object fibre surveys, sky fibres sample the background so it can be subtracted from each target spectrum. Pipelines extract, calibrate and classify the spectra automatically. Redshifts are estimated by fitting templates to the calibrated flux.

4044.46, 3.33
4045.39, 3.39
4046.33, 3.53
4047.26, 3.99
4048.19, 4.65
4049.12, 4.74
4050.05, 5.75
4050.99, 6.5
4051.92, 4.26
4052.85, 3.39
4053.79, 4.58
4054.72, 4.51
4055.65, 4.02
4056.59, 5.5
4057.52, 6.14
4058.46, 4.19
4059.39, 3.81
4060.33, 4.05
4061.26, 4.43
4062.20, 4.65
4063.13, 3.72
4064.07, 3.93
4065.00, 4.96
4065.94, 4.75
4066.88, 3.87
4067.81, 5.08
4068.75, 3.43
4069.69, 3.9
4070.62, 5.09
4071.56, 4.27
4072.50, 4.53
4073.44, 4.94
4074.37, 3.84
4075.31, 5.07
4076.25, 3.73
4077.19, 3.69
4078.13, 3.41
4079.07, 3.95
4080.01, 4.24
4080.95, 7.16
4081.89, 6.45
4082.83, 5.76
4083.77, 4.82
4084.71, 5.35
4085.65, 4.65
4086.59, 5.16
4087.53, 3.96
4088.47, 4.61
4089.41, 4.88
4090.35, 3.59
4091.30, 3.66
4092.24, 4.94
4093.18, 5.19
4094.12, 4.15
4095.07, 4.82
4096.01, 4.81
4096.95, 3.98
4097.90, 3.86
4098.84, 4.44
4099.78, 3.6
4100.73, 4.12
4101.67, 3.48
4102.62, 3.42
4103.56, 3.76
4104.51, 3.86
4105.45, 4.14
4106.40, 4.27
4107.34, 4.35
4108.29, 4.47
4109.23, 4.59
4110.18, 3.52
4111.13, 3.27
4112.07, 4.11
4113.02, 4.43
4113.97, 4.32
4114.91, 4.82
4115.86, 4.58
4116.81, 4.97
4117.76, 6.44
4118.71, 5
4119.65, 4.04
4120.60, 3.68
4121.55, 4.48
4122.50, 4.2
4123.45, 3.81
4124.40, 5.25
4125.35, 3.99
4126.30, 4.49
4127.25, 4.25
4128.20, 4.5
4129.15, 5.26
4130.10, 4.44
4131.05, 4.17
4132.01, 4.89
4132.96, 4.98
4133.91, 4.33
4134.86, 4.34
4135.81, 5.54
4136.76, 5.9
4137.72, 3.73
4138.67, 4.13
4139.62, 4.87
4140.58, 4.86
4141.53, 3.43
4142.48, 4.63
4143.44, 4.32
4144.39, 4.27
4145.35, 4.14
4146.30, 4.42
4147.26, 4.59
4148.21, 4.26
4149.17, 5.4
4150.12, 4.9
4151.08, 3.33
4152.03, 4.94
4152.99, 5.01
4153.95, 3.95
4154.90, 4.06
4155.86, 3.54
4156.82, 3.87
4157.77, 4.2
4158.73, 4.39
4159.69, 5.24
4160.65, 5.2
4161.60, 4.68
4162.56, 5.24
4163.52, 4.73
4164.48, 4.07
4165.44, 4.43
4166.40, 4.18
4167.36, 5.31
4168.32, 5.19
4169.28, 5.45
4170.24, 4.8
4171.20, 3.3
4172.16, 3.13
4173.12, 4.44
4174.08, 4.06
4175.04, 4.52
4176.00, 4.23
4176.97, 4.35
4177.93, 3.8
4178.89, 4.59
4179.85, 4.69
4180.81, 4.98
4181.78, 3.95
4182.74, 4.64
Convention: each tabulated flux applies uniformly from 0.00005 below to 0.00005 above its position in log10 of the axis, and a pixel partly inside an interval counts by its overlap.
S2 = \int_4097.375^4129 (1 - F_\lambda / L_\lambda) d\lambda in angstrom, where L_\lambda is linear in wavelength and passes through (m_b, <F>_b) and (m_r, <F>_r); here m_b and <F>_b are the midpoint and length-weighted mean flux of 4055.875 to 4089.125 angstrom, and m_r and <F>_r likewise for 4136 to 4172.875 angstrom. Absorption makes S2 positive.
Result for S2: 1.9 angstrom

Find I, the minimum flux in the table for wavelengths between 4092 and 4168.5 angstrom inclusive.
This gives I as 3.27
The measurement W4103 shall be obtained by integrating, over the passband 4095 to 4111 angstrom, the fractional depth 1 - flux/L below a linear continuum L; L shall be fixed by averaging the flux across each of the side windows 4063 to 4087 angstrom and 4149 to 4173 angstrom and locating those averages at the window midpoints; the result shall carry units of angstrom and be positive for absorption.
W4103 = 1.83 angstrom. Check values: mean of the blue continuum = 4.62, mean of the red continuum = 4.49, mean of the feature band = 4.05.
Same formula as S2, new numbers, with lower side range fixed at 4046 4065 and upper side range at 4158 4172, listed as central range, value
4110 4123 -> 0.51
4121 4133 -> 0.36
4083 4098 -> 0.05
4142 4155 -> 0.57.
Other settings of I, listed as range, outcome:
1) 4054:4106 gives 3.41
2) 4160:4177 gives 3.13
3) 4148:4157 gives 3.33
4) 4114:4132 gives 3.68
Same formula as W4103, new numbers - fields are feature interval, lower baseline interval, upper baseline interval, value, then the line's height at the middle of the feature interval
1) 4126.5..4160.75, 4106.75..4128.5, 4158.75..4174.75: 0.0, 4.5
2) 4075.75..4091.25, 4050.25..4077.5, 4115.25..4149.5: -0.7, 4.49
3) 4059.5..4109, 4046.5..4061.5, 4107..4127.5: 1.4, 4.53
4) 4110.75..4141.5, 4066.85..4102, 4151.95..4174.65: -0.5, 4.48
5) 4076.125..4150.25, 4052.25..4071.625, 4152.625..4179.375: -1.1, 4.41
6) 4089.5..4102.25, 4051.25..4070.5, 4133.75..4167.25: 0.6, 4.44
